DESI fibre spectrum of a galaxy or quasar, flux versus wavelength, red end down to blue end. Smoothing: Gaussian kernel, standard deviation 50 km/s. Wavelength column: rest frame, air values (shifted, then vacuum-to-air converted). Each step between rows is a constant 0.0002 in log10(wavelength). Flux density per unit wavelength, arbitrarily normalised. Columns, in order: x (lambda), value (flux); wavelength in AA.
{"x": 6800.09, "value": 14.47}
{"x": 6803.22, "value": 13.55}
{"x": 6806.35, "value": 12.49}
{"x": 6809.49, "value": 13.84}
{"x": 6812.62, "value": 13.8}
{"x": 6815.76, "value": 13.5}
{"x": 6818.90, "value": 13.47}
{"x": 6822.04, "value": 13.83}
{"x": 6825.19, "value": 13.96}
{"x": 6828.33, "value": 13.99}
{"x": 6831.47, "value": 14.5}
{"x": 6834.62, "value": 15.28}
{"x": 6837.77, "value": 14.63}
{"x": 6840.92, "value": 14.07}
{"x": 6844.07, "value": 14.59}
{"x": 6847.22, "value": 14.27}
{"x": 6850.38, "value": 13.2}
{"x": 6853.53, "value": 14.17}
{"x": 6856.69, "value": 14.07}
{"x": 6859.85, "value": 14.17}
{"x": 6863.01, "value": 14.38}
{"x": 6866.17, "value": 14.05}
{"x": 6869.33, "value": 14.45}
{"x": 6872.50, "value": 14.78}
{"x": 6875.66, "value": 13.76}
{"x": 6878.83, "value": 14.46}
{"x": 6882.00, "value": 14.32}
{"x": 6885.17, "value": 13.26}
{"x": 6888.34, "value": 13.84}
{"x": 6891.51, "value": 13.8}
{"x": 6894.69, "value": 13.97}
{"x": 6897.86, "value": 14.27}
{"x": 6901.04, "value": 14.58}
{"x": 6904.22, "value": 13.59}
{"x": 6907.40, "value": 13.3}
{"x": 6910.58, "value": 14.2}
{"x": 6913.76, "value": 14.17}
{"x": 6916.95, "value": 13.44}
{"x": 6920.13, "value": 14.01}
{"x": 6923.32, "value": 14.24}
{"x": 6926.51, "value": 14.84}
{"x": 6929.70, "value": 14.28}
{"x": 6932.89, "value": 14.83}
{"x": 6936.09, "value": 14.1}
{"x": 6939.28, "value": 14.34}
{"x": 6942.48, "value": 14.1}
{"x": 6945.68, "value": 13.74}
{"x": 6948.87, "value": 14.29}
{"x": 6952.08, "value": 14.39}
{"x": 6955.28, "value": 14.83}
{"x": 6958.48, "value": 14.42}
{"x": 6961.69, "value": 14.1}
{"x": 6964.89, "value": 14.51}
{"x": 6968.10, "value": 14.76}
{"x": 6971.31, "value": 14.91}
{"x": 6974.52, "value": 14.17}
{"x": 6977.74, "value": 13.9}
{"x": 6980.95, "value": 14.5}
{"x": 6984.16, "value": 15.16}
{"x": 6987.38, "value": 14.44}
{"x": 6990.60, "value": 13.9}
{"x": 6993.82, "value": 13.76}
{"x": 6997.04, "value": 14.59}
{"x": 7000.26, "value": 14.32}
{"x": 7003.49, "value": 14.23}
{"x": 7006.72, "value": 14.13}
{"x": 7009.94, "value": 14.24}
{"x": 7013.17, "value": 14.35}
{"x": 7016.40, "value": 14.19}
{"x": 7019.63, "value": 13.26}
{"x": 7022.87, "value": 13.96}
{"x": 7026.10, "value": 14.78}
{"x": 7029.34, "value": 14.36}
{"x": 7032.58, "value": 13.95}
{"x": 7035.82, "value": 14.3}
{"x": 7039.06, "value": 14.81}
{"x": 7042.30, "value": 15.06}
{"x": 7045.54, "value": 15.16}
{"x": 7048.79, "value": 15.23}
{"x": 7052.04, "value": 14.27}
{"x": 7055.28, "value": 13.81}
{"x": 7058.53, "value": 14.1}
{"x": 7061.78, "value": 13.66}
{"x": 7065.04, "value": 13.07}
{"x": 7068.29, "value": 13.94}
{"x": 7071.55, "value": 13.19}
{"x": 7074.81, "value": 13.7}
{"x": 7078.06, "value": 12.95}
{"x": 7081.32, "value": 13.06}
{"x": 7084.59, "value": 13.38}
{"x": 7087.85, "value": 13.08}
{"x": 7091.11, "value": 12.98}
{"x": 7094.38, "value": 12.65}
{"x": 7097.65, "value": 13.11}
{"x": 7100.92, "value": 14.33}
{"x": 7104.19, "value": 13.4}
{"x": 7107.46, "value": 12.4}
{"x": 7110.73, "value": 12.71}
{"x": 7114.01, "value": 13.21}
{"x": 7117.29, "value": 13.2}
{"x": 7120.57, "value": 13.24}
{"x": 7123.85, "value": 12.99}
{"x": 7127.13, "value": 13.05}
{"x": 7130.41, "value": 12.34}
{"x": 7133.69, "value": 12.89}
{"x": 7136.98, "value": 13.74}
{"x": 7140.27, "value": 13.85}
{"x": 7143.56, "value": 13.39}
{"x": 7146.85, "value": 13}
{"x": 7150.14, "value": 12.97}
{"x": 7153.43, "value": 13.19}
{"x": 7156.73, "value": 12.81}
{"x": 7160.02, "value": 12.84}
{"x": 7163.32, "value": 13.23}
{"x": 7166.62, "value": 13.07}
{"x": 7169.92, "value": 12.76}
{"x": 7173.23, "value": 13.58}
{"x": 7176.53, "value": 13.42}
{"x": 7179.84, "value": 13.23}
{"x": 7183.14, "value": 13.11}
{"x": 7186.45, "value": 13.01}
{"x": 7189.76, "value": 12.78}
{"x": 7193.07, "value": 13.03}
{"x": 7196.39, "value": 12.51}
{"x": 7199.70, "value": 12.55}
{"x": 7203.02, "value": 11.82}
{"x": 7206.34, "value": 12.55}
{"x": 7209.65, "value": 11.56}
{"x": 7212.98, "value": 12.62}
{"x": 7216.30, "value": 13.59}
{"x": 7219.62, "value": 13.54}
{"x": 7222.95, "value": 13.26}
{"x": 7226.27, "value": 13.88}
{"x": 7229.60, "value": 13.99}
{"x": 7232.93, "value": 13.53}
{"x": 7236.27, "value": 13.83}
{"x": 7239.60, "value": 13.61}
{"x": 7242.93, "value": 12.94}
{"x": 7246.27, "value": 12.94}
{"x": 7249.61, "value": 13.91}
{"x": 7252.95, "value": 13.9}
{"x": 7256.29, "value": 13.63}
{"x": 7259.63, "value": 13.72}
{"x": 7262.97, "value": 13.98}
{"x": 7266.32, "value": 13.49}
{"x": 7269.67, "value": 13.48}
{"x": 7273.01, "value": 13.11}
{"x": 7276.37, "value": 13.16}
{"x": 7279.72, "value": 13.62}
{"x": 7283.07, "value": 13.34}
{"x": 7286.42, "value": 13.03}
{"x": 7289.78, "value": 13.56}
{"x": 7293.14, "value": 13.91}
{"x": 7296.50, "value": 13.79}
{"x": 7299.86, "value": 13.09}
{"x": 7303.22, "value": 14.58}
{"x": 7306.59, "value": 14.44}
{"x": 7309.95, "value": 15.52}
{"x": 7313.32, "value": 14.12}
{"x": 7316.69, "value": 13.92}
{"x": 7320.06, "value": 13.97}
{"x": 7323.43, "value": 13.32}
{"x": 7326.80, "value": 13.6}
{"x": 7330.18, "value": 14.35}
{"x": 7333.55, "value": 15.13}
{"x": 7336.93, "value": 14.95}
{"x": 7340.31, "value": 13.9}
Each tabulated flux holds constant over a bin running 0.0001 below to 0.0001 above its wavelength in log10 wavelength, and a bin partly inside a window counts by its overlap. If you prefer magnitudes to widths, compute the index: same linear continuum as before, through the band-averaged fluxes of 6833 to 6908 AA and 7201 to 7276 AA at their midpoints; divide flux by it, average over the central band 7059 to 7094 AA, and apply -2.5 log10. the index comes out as 0.03 mag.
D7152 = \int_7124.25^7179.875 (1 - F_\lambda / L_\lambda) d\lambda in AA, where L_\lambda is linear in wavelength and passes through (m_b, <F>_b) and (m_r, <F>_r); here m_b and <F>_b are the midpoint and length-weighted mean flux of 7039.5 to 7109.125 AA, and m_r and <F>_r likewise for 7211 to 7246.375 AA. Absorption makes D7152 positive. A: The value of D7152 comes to 1.70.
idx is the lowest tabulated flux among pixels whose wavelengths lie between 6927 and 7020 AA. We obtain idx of 13.26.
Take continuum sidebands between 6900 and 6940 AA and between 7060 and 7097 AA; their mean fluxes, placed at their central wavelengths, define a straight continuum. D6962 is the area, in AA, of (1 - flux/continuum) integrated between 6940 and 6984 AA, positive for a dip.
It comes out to -1.5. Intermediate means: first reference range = 14.1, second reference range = 13.2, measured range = 14.4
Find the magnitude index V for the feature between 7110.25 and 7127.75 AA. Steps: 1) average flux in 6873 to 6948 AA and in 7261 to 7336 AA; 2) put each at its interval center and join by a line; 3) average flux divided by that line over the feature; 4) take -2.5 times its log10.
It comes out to 0.07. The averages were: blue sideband 14.1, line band 13.1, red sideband 13.9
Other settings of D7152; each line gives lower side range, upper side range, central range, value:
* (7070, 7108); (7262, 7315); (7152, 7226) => 3.1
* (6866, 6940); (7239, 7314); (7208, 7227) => 1.0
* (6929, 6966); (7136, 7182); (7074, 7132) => 1.8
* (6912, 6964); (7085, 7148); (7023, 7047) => -1.6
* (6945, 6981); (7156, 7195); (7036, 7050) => -1.1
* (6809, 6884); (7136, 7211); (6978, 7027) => -2.4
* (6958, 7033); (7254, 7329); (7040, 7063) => -0.5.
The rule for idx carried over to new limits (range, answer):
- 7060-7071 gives 13.07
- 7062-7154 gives 12.34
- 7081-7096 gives 12.65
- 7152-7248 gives 11.56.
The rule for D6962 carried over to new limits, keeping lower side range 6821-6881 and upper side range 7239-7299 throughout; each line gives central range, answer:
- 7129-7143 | 0.51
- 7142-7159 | 0.81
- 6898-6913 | 0.19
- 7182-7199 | 0.97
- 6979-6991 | -0.46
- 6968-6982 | -0.39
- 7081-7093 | 0.61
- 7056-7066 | 0.15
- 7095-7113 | 0.83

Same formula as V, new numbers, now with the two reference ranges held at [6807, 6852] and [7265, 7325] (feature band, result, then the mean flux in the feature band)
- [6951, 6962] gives -0.04 mag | 14.5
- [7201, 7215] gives 0.14 mag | 12.2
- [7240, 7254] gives 0.03 mag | 13.4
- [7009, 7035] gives -0.02 mag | 14.1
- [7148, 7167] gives 0.07 mag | 13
